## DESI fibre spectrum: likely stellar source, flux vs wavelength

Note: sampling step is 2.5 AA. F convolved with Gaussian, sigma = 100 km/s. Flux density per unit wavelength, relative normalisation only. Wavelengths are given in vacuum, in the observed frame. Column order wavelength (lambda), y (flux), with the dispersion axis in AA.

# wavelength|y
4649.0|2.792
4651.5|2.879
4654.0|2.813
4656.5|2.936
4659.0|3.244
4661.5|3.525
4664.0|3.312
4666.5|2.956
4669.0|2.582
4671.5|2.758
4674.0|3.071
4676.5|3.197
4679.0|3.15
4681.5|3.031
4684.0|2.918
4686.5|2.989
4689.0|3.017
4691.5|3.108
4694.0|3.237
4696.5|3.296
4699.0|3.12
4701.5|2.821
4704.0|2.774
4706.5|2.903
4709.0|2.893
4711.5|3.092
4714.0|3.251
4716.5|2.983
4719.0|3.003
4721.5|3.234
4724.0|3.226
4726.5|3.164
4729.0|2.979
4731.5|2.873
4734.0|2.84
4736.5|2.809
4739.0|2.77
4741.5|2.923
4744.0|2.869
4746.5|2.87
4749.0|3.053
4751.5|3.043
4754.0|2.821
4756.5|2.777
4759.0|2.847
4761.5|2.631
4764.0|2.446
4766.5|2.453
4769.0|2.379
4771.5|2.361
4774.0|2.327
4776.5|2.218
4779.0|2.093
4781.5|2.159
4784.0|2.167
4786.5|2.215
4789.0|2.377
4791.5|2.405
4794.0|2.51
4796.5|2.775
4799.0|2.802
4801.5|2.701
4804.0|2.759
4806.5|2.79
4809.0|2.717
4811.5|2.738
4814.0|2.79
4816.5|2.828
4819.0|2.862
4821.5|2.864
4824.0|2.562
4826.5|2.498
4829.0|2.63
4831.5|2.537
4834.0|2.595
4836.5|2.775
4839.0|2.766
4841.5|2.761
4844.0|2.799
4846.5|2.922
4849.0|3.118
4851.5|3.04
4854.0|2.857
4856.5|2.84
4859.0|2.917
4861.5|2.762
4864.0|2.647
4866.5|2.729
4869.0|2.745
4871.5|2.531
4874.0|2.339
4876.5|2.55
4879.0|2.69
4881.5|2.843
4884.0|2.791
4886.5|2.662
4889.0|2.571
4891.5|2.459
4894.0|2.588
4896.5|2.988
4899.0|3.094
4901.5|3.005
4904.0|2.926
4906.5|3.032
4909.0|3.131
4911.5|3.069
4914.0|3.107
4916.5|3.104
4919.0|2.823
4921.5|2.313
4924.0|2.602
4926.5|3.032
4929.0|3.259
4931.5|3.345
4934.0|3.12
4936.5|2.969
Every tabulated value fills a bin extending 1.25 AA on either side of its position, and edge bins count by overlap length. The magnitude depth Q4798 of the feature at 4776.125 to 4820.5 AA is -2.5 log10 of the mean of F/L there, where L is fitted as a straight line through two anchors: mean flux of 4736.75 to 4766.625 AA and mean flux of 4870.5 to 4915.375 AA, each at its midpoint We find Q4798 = 0.10 mag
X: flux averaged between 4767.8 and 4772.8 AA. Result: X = 2.37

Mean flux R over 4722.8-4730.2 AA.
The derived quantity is 3.12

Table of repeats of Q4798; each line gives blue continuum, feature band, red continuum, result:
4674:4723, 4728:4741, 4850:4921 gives 0.056 mag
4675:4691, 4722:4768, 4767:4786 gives -0.136 mag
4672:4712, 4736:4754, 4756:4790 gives -0.118 mag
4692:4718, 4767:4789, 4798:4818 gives 0.253 mag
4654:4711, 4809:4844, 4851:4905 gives 0.044 mag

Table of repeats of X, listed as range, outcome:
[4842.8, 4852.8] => 2.97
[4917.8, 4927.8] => 2.69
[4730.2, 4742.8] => 2.84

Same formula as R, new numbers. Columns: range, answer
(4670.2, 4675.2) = 2.91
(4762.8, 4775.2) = 2.39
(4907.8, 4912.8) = 3.1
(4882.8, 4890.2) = 2.67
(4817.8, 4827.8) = 2.7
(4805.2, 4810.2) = 2.75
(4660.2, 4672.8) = 3.03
